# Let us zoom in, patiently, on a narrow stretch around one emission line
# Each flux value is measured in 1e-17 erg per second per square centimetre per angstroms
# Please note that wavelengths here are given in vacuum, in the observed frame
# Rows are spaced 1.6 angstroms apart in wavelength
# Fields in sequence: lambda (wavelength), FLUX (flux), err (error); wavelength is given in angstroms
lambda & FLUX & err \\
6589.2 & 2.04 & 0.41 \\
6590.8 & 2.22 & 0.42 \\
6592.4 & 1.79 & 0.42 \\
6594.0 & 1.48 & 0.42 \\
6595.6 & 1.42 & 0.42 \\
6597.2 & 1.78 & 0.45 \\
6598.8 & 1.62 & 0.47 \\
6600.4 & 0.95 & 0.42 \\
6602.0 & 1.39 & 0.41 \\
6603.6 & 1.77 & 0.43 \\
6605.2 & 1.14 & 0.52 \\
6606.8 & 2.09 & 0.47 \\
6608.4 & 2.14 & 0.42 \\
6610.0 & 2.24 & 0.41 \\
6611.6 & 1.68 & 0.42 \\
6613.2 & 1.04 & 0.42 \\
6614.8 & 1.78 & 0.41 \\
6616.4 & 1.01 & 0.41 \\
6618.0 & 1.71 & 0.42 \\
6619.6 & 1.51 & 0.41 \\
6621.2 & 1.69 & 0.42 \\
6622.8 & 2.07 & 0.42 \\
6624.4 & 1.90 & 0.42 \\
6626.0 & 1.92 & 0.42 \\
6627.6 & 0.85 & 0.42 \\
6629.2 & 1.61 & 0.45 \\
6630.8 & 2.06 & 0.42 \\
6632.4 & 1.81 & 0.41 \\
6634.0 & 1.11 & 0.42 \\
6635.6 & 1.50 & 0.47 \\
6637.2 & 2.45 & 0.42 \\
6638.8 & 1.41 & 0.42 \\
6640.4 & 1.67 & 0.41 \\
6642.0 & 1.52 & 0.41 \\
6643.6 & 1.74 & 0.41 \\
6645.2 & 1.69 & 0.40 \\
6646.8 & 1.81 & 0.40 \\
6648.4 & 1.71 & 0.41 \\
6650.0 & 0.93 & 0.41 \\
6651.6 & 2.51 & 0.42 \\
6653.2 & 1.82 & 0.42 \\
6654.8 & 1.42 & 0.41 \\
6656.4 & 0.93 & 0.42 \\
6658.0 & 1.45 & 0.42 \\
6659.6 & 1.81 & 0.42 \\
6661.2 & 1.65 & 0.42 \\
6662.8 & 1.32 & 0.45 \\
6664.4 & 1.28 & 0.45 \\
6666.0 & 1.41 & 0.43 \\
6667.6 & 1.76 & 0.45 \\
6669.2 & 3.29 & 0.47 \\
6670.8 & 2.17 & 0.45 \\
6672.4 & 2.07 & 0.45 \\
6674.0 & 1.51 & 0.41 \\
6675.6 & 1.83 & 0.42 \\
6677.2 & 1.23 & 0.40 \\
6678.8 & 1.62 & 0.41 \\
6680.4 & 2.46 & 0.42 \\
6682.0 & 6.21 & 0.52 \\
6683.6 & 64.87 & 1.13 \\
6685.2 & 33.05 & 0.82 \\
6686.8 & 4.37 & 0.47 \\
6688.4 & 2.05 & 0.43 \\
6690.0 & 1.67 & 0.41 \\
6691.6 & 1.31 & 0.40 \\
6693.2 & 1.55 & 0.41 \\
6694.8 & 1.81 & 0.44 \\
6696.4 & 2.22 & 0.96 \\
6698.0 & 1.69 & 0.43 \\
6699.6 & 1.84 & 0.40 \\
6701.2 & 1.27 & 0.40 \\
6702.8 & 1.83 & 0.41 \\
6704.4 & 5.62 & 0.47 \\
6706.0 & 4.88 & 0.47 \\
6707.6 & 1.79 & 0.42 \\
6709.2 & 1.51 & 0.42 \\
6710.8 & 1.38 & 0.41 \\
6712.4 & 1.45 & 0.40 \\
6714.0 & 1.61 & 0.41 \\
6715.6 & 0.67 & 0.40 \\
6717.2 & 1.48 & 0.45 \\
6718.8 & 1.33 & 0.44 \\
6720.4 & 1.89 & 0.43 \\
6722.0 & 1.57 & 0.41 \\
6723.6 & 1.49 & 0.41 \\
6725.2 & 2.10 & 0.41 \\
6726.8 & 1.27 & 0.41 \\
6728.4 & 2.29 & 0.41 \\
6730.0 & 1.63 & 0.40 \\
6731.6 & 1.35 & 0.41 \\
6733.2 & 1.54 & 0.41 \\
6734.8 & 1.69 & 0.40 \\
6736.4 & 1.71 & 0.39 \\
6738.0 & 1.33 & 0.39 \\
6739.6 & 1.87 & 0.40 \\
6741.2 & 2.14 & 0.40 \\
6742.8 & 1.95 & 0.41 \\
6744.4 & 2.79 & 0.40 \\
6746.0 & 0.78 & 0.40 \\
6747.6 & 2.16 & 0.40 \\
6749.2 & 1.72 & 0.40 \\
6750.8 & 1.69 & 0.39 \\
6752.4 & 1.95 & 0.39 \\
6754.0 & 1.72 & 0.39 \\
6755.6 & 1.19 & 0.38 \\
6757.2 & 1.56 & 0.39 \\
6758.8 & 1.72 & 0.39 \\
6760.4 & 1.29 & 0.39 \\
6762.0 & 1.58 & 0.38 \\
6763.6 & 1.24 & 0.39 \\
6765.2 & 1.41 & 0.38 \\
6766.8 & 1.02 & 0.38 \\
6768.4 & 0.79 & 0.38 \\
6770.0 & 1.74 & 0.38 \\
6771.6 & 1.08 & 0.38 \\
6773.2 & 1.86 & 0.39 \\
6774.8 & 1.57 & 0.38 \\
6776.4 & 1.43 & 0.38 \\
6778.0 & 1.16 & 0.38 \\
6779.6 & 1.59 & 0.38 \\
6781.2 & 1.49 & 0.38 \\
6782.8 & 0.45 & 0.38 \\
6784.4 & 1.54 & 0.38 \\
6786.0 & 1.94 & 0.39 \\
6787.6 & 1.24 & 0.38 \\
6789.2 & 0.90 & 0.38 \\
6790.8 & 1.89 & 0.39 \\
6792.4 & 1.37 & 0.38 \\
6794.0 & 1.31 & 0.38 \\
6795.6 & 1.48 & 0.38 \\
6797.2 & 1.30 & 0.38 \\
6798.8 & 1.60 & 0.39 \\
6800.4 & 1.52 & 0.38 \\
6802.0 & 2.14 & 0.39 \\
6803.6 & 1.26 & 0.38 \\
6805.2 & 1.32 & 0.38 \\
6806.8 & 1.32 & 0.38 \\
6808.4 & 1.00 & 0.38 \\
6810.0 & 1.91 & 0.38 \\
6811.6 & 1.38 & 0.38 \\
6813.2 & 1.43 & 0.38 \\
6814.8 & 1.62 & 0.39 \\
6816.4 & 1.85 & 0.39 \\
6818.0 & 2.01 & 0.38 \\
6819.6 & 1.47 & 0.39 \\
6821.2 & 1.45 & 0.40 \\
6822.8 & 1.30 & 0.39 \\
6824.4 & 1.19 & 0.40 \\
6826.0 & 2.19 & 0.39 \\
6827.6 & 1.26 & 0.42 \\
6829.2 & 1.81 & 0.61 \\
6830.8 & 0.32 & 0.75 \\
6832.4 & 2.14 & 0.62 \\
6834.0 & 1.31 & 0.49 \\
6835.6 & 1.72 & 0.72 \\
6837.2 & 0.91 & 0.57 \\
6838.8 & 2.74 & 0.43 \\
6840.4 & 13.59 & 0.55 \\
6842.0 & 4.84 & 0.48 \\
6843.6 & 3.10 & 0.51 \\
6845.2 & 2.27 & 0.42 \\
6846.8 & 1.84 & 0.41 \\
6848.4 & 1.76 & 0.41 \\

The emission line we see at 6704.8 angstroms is [N II] 6583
